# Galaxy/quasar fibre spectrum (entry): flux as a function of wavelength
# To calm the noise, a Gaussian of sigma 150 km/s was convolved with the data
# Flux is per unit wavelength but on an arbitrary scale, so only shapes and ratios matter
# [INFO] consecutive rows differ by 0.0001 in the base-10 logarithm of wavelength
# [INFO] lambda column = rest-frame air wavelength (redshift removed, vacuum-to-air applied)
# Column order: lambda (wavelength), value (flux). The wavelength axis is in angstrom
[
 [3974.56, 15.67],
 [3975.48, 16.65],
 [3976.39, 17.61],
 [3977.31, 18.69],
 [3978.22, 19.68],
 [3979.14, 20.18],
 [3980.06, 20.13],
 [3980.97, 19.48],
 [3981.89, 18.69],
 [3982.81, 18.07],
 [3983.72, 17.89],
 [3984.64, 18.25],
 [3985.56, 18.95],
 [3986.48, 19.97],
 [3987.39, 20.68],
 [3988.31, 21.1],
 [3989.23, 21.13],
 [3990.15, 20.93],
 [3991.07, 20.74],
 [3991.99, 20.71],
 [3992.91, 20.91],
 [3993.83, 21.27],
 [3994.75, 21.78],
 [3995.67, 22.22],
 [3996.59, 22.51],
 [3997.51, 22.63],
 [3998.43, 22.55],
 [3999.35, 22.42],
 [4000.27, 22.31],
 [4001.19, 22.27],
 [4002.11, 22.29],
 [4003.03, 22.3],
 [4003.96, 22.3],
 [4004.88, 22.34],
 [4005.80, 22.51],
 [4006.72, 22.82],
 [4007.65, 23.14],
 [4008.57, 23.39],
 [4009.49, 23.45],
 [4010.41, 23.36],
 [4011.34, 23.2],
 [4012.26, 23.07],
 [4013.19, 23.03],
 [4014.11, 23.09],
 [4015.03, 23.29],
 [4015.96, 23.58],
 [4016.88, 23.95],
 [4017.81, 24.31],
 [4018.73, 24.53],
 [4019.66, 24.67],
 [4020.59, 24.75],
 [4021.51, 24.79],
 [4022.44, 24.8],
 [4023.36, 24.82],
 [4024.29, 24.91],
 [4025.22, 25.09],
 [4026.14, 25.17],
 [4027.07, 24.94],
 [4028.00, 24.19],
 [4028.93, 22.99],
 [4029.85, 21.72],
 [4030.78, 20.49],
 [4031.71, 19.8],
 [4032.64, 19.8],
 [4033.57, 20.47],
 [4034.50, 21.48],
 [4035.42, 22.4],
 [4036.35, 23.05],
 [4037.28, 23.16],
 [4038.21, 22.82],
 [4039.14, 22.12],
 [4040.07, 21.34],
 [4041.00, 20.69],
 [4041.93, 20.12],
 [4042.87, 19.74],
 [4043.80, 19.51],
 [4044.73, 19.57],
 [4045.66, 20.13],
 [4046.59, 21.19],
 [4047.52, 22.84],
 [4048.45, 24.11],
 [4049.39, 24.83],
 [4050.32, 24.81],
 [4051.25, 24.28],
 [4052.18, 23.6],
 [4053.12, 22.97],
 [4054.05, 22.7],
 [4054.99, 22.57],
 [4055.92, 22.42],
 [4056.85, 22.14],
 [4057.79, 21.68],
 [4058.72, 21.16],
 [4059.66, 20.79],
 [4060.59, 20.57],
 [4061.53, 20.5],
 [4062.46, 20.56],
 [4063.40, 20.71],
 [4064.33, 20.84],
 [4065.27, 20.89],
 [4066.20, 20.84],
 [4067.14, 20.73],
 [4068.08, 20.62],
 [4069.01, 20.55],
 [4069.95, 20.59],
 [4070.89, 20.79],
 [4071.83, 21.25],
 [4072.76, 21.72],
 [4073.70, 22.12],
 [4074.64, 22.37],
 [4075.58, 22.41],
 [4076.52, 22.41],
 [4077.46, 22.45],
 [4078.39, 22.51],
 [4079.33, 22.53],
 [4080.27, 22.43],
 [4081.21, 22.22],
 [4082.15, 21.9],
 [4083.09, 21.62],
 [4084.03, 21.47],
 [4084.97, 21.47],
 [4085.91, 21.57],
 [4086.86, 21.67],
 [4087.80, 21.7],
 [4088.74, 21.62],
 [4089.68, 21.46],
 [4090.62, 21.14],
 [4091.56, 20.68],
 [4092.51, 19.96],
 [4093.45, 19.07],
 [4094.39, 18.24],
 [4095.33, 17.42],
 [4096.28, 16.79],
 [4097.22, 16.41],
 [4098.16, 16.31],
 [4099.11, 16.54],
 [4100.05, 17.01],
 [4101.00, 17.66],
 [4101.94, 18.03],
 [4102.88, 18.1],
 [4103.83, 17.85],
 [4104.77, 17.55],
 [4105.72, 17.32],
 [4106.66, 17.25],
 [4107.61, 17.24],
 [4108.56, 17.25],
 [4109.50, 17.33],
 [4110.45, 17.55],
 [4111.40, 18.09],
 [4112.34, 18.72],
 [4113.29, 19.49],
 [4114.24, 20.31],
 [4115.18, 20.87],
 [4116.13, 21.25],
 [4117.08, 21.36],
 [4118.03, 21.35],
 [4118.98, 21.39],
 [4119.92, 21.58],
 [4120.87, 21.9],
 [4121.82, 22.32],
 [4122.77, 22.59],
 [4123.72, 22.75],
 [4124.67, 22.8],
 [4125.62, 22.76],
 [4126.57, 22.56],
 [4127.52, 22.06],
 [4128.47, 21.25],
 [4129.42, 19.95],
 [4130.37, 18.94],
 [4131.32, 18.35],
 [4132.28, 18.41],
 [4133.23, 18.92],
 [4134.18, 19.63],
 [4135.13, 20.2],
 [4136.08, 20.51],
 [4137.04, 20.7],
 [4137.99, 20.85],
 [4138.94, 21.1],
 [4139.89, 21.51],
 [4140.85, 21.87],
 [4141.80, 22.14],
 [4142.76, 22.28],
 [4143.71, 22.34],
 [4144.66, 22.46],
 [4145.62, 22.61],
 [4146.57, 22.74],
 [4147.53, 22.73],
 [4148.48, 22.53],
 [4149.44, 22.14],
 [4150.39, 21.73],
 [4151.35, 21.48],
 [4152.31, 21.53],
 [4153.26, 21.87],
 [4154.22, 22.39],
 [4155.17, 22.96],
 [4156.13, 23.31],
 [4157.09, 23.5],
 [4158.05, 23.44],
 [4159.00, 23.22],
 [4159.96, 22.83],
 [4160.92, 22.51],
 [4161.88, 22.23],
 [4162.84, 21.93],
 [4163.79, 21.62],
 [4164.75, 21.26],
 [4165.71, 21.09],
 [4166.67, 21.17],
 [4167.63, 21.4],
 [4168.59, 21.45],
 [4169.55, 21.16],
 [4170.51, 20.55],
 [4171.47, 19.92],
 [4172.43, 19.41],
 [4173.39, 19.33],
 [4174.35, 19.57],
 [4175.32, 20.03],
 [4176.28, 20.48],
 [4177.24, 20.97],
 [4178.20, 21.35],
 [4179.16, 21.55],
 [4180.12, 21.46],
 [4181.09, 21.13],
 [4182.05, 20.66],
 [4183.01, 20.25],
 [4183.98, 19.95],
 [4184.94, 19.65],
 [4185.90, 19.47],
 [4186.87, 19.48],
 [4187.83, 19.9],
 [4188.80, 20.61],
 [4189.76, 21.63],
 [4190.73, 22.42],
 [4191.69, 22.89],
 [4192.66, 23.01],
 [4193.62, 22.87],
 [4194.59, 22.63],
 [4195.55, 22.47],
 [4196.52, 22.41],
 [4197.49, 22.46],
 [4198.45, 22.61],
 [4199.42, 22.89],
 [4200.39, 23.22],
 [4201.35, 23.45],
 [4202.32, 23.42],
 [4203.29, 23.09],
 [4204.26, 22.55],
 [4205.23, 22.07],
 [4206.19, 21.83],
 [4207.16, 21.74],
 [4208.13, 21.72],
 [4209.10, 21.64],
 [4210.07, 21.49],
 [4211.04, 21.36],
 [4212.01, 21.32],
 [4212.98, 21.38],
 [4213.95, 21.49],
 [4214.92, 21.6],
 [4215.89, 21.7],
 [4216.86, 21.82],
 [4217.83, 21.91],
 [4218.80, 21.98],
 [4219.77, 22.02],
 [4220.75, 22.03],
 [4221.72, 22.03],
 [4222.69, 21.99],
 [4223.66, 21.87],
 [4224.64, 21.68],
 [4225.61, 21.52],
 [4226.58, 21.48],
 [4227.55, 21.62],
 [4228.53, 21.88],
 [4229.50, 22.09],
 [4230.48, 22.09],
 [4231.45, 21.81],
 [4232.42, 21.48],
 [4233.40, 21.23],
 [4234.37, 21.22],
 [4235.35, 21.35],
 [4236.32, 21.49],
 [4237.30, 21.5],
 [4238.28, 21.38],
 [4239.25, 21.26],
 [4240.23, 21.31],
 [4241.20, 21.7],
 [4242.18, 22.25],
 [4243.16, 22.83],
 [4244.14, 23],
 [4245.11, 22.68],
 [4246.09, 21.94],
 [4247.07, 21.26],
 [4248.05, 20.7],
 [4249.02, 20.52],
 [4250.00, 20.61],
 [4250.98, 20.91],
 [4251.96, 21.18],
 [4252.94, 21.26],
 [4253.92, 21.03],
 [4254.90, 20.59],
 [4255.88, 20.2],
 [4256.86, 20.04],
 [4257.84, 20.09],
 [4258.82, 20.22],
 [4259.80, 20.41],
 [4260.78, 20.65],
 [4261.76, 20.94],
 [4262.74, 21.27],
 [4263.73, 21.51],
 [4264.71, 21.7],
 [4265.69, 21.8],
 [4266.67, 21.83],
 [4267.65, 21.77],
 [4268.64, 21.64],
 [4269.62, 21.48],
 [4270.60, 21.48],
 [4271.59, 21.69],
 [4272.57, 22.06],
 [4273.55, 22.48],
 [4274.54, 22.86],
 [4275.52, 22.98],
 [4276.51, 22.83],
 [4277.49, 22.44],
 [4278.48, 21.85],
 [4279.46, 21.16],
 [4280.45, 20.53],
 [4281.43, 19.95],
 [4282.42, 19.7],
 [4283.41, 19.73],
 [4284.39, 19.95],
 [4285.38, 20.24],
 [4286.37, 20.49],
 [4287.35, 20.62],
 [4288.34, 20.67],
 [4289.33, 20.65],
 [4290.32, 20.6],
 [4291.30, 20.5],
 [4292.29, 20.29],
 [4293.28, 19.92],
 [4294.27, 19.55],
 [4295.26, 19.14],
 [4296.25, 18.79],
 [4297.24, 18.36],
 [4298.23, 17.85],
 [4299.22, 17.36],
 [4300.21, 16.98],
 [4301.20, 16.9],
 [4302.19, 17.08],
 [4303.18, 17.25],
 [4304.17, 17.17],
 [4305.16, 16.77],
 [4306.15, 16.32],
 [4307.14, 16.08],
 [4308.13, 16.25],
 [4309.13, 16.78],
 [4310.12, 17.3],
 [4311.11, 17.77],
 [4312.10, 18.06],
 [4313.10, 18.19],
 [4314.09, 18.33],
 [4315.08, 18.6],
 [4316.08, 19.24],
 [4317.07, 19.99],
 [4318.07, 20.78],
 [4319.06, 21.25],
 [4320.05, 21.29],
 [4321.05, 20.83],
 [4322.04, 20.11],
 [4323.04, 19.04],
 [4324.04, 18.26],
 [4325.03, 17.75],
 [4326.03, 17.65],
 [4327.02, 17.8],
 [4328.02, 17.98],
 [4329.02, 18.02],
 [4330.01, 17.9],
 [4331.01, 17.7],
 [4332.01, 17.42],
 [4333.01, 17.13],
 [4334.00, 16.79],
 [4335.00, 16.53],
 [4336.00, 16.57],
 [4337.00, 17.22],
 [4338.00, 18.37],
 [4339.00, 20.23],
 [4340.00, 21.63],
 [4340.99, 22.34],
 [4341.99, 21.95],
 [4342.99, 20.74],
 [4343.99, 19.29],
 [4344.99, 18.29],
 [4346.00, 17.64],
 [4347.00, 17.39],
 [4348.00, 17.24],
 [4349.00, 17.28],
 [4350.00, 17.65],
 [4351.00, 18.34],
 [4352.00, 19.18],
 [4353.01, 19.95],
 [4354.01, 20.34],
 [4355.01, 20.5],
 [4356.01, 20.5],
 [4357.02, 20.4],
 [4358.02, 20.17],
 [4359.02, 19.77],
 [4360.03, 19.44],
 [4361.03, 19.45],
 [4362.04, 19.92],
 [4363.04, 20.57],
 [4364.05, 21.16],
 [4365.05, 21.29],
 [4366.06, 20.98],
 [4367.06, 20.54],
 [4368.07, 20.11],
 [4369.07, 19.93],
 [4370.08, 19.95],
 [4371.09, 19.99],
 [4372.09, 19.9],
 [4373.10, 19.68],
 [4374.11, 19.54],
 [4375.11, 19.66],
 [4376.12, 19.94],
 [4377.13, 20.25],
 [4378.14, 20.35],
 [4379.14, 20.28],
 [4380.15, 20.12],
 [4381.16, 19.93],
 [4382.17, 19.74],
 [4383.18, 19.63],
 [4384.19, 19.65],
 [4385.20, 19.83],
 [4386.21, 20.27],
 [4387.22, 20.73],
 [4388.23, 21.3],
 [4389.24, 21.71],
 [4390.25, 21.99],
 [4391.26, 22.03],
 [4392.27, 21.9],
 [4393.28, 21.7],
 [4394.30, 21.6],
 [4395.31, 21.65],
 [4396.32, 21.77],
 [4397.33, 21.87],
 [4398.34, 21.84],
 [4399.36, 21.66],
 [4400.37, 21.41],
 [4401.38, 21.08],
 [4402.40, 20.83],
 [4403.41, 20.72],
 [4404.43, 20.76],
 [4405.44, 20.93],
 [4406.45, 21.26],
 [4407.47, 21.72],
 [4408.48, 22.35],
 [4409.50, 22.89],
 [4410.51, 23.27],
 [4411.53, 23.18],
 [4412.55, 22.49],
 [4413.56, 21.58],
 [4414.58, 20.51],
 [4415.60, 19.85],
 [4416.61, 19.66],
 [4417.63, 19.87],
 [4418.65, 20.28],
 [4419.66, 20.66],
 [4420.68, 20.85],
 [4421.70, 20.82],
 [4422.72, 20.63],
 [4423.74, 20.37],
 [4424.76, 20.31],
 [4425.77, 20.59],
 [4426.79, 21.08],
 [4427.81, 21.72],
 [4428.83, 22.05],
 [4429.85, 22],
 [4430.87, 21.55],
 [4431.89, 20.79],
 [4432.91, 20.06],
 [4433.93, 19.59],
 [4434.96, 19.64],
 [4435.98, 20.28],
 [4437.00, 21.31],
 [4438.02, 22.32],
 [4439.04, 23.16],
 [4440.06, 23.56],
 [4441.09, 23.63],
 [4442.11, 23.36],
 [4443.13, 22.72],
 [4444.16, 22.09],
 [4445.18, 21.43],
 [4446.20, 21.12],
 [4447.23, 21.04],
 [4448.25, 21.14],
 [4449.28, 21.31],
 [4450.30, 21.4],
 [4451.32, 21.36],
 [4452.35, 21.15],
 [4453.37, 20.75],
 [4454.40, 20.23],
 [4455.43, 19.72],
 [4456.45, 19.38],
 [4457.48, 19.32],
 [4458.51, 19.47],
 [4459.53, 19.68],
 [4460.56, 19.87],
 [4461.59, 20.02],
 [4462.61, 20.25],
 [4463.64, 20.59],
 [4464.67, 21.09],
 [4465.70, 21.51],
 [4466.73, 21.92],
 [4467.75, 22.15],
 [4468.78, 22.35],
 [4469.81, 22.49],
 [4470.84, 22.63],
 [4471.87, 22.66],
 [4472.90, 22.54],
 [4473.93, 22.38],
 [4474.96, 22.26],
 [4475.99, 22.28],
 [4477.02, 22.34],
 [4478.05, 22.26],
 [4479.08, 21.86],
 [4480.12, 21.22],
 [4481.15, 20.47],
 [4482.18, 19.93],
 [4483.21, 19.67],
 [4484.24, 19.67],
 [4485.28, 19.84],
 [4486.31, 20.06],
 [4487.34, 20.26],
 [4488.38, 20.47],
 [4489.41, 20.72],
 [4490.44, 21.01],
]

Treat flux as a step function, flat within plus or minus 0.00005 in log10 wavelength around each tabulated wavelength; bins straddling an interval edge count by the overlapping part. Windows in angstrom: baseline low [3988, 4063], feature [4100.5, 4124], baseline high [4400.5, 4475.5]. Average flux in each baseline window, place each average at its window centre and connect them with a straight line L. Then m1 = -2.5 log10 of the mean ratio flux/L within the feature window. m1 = 0.14 mag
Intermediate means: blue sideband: 22.5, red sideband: 21.3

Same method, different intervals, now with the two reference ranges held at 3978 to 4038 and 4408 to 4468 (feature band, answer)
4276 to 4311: 0.13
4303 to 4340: 0.18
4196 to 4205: -0.06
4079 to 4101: 0.10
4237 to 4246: -0.02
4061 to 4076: 0.05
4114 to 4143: 0.04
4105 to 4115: 0.21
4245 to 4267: 0.03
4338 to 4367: 0.08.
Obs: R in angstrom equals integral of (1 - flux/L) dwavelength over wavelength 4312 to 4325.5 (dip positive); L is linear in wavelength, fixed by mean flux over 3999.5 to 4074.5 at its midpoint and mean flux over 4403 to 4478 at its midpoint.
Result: 1.4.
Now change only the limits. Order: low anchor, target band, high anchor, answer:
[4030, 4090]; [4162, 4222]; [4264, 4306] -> -2.0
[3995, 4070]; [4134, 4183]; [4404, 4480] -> 1.2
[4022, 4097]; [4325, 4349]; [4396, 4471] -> 3.3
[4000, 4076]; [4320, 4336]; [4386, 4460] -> 2.5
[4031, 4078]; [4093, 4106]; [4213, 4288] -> 2.5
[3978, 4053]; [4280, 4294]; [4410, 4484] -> 0.8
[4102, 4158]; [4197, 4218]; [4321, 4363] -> -2.1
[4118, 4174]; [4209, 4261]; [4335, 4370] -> -1.9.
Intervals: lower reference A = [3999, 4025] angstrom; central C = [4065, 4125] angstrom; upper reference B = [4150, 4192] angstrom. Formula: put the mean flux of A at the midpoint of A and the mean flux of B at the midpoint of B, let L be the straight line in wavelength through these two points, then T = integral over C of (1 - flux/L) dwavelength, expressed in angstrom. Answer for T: 5.7 angstrom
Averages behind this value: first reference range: 23.4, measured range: 20.2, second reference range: 21.3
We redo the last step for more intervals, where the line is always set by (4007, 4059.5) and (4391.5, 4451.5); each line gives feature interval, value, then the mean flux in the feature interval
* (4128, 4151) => 1.3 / 21.1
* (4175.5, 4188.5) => 1.0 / 20.5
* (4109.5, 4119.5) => 1.1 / 19.9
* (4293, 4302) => 1.5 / 18.2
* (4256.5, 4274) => 0.5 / 21.3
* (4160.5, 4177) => 1.0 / 20.9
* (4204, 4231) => 0.4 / 21.8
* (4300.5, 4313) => 2.7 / 17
